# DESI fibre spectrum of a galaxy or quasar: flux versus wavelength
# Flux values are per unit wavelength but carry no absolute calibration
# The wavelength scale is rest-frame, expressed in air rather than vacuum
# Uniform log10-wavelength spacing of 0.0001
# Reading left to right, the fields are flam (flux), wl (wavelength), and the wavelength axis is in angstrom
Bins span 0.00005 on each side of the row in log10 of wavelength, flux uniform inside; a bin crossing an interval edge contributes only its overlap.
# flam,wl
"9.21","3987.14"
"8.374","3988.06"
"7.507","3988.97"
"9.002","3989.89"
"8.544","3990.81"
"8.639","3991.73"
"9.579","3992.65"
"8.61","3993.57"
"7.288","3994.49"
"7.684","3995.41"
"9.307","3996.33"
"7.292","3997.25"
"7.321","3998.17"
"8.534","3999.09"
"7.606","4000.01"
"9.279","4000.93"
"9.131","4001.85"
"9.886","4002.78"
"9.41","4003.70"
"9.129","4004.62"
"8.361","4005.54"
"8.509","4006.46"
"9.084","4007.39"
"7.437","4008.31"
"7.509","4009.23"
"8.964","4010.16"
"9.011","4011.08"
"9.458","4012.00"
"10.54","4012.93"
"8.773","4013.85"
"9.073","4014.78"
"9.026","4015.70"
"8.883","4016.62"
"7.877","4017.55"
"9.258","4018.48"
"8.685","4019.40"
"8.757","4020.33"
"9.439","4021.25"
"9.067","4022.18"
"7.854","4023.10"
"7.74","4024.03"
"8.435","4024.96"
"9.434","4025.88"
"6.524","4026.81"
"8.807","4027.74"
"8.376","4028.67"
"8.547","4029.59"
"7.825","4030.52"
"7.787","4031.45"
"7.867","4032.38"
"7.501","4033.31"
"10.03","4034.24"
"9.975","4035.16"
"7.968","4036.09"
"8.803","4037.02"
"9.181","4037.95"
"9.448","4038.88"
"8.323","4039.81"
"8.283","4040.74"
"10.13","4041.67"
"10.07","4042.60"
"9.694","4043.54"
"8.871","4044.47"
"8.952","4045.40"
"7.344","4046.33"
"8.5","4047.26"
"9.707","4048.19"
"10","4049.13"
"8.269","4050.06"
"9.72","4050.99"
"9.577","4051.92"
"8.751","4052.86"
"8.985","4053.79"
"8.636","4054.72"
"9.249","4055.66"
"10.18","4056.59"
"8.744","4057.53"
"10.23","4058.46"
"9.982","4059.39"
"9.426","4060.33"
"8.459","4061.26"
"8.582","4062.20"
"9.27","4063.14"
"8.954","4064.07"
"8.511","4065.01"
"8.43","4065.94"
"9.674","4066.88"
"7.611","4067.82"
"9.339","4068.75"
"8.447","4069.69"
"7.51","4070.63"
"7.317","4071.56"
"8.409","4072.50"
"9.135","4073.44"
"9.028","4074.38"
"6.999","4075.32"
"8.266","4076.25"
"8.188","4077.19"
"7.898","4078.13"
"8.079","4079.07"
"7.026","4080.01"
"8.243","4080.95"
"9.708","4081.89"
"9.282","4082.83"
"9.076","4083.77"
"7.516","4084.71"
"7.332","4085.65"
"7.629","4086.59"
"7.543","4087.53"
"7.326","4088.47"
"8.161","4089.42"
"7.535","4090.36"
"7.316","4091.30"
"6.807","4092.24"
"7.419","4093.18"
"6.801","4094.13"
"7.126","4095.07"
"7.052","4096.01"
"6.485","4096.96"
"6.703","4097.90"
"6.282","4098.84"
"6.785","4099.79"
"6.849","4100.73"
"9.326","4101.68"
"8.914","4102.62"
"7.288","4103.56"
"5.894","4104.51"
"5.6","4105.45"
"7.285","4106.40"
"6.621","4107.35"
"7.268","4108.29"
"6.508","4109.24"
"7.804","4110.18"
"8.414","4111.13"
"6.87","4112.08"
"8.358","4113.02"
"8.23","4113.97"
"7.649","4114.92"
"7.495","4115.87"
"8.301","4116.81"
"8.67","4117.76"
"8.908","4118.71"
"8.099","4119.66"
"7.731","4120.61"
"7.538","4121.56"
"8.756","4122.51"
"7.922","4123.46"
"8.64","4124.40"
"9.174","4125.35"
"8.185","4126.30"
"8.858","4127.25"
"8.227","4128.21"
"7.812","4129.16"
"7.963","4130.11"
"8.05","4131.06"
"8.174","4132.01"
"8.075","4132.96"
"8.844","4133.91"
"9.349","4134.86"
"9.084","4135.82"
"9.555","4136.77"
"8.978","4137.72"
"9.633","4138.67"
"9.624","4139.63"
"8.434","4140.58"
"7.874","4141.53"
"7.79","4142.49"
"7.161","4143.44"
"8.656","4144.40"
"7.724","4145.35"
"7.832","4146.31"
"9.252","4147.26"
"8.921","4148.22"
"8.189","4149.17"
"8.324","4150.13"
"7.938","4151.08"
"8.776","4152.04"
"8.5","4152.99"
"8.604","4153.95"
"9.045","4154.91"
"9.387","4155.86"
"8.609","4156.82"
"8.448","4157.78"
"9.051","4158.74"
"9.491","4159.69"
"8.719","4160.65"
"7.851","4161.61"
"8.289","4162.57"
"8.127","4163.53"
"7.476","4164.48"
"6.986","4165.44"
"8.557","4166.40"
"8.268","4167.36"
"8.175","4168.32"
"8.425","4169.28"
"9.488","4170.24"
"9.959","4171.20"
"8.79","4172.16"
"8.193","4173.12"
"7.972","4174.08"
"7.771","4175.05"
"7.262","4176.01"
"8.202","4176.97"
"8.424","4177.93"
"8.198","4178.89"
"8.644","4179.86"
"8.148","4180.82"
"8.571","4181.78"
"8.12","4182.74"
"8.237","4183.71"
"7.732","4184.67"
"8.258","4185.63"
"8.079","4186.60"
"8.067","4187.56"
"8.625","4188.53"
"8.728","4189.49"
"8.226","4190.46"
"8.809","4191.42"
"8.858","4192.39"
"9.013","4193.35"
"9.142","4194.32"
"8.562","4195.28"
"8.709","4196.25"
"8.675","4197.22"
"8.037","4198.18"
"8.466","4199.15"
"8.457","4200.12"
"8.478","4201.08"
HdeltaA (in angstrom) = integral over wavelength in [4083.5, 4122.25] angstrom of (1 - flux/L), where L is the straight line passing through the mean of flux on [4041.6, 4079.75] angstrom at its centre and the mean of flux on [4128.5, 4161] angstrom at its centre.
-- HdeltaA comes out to 5.5 angstrom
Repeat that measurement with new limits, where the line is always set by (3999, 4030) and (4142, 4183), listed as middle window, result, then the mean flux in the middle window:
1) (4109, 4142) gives 0.4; 8.35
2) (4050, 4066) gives -1.0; 9.15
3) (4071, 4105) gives 3.5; 7.69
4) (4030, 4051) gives -0.5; 8.86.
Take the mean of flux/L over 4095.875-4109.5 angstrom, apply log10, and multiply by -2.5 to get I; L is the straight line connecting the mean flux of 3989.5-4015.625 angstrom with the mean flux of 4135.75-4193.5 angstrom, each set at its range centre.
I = 0.217 mag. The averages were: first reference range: 8.68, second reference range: 8.45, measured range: 6.99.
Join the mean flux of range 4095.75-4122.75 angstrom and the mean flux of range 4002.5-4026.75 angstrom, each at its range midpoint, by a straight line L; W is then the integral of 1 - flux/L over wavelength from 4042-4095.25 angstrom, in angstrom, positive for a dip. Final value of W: -3.0 angstrom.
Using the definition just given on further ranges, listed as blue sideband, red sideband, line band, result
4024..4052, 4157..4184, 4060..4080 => 0.6 angstrom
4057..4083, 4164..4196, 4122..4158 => -0.4 angstrom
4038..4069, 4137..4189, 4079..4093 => 1.6 angstrom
